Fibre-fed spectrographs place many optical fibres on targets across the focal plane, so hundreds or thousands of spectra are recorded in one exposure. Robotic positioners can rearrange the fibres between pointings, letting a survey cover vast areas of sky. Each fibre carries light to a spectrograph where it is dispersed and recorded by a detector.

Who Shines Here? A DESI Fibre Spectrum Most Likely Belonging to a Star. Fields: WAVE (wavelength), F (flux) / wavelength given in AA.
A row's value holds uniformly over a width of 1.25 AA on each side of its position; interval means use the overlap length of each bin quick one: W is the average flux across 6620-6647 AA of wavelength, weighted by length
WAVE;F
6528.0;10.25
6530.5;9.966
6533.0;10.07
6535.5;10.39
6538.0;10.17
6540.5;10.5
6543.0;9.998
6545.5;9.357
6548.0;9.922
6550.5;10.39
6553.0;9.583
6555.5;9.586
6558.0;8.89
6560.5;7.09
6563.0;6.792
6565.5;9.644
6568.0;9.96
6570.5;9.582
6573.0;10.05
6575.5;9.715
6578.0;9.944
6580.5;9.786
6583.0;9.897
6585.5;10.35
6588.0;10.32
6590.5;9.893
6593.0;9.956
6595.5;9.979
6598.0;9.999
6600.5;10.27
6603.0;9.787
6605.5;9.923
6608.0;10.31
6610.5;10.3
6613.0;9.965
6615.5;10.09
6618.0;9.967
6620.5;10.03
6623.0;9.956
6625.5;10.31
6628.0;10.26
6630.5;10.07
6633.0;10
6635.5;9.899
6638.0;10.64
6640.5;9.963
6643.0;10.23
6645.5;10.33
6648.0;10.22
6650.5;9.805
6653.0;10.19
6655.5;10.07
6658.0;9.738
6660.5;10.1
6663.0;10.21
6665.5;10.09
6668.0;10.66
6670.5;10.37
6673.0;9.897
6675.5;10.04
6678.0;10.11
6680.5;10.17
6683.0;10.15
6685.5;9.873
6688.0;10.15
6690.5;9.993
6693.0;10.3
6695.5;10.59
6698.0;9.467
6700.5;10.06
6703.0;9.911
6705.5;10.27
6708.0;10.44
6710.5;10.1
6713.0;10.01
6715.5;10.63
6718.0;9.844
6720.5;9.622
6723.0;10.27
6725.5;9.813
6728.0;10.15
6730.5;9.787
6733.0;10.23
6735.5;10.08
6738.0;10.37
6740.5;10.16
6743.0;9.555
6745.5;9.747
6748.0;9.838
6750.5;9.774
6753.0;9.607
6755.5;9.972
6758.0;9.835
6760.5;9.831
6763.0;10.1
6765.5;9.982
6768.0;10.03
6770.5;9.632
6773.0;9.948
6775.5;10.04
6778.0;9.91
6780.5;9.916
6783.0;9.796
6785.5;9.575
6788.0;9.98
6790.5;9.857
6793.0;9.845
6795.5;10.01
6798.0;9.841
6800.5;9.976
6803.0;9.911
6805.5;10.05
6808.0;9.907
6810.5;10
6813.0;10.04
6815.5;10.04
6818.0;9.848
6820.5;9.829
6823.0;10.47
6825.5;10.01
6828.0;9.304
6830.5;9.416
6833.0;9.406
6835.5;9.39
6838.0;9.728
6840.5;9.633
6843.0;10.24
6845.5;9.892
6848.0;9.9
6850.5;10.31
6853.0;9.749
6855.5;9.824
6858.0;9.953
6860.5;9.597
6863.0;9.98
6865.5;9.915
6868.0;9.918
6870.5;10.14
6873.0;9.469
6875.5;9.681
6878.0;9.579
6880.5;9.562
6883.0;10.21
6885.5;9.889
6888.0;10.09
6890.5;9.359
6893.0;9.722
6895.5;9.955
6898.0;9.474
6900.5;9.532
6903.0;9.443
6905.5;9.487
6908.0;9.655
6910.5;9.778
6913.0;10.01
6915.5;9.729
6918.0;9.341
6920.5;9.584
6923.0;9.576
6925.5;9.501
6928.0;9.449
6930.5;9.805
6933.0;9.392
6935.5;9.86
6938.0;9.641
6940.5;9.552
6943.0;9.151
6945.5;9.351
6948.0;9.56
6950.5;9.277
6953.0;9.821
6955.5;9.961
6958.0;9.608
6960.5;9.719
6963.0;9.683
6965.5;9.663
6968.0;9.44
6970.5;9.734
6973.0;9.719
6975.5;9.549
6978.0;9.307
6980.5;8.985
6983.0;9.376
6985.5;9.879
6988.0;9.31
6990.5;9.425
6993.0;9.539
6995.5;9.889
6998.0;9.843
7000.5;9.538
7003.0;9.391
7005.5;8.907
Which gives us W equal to 10.2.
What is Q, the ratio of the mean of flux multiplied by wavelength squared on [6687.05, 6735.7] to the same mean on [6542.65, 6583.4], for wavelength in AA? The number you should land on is 1.12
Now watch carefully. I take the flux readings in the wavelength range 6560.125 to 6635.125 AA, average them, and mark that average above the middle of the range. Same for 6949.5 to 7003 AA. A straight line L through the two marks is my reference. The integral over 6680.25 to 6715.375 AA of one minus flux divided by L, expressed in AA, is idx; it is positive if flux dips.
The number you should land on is -1.3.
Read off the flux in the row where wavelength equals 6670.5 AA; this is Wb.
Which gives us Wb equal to 10.37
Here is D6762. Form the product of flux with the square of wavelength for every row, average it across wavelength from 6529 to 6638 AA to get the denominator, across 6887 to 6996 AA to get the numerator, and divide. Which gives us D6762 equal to 1.08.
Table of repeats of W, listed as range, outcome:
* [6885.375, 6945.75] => 9.61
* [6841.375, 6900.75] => 9.83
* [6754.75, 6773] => 9.91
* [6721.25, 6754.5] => 9.95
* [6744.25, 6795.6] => 9.86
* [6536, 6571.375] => 9.41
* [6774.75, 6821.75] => 9.91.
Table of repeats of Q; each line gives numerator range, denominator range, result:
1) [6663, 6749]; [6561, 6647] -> 1.05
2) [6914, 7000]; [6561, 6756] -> 1.04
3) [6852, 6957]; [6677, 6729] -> 1.02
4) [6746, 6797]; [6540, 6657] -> 1.05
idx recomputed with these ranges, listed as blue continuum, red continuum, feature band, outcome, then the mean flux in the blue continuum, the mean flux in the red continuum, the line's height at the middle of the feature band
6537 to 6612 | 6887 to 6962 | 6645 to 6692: -2.0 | 9.73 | 9.61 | 9.7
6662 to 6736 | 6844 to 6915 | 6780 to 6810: 0.1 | 10.1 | 9.79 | 9.94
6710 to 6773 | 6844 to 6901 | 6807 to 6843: 0.2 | 9.96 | 9.82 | 9.87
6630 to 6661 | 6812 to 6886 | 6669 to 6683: -0.1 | 10.1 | 9.83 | 10.1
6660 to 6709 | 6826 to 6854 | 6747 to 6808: 0.1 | 10.1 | 9.73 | 9.9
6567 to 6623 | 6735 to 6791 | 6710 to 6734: -0.3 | 10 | 9.89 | 9.92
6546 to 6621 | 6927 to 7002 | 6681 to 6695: -0.6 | 9.73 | 9.57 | 9.68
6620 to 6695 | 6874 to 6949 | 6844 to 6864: -0.3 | 10.1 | 9.63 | 9.74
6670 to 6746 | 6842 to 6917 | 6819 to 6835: 0.3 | 10.1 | 9.8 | 9.88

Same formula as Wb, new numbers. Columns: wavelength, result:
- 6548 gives 9.922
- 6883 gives 10.21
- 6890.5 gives 9.359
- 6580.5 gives 9.786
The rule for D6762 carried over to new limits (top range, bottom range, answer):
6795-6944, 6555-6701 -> 1.06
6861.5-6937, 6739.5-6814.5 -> 1.02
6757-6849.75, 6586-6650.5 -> 1.03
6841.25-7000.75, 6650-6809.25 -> 1.02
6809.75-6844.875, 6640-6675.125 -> 1.02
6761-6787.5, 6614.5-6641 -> 1.02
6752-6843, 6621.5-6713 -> 1.01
